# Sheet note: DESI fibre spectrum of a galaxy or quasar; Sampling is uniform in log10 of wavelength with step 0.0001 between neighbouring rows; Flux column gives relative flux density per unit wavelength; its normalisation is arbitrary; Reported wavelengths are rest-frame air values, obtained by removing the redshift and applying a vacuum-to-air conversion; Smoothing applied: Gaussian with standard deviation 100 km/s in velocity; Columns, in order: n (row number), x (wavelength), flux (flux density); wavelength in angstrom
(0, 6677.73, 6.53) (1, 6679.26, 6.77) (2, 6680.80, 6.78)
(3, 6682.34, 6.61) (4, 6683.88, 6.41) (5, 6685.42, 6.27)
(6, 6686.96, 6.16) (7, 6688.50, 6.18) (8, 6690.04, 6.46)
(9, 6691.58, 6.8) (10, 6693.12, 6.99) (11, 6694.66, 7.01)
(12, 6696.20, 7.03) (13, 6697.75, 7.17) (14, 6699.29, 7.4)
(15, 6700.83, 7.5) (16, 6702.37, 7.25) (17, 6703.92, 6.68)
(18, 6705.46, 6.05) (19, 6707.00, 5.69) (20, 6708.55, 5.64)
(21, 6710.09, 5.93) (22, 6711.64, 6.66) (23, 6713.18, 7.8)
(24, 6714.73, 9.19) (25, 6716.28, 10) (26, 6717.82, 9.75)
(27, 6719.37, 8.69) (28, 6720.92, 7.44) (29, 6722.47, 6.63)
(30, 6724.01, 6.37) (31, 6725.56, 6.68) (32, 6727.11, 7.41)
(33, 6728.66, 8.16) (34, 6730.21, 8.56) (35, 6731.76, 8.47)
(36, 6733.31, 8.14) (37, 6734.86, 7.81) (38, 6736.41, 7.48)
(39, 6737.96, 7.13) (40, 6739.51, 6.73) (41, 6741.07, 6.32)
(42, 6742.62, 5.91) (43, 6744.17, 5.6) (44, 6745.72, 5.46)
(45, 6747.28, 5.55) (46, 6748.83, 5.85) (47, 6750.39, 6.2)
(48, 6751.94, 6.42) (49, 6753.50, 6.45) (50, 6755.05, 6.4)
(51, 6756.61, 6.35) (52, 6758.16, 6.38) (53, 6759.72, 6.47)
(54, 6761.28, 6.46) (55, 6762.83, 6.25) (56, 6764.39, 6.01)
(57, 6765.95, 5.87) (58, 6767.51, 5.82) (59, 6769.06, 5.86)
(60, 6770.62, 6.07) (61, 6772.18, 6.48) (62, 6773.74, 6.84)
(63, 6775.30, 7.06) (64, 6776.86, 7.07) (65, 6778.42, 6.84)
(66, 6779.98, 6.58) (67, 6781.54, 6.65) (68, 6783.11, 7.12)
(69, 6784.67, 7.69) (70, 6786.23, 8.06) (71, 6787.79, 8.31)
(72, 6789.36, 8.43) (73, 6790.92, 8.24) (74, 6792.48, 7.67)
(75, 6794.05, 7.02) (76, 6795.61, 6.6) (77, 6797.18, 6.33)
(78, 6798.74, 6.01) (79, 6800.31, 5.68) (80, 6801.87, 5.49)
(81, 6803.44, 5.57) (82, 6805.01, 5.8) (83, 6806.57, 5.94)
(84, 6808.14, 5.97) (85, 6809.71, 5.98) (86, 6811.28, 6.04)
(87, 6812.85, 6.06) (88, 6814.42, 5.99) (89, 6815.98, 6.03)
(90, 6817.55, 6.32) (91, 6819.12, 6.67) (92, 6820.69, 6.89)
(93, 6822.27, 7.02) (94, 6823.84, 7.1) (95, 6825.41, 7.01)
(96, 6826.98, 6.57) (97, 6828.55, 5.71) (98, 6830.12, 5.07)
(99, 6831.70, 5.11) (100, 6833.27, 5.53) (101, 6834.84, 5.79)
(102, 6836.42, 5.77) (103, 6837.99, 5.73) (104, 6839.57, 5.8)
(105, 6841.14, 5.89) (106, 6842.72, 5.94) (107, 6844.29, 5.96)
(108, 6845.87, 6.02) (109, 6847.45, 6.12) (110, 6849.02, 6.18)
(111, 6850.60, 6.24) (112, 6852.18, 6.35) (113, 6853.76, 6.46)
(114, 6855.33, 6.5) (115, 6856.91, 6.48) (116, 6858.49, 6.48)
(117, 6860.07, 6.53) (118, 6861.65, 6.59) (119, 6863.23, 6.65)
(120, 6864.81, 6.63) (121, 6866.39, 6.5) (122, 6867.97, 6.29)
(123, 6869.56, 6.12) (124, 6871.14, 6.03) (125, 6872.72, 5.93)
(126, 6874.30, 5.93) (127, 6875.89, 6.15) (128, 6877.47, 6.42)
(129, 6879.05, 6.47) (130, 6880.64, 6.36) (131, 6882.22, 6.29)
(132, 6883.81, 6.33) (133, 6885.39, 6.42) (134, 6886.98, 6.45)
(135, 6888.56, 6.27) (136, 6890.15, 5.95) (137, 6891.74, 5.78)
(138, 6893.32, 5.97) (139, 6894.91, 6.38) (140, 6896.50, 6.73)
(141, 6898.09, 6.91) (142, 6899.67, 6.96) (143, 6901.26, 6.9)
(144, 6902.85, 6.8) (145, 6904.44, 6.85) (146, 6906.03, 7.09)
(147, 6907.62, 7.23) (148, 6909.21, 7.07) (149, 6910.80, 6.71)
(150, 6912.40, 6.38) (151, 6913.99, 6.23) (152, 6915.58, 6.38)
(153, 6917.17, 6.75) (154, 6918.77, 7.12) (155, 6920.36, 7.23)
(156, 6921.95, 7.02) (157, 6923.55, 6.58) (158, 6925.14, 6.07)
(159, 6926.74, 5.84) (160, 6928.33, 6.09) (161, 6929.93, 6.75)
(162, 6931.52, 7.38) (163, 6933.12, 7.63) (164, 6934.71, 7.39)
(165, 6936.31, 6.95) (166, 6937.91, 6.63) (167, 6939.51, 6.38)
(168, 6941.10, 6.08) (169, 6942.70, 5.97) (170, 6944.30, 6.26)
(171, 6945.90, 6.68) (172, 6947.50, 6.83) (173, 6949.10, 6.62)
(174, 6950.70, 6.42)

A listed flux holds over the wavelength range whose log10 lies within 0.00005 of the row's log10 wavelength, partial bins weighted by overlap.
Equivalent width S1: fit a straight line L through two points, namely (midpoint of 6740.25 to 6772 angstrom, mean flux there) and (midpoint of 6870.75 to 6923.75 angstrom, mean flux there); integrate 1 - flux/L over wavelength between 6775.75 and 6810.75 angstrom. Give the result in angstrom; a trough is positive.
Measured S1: -3.2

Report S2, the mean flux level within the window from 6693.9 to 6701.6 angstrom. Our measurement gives 7.22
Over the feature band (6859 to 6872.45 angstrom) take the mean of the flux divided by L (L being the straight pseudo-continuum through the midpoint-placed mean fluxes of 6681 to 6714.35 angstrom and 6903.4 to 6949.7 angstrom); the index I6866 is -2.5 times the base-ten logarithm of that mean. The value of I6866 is 0.05 mag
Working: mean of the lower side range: 6.68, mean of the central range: 6.4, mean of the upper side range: 6.7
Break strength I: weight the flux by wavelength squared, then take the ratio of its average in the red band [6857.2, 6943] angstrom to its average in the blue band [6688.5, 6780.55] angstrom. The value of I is 1.00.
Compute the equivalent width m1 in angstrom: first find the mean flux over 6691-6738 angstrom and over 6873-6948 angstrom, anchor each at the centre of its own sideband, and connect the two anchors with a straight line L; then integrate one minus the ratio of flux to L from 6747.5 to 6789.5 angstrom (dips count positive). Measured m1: 3.22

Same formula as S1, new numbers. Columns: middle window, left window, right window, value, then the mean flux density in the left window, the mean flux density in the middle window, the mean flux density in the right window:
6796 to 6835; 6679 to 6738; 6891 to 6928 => 4.71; 7.21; 6.08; 6.65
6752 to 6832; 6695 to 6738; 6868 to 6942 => 6.62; 7.46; 6.51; 6.55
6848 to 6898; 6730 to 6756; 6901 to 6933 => 2.98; 6.69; 6.33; 6.74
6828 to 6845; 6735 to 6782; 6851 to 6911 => 2.04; 6.37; 5.66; 6.47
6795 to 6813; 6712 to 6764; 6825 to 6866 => 1.52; 7.09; 5.94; 6.12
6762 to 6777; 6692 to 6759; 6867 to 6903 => 1.17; 7.03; 6.3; 6.33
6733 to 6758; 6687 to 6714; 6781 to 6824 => 0.87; 6.71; 6.45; 6.66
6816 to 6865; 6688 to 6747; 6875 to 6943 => 4.12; 7.15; 6.22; 6.59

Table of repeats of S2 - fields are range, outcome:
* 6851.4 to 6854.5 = 6.4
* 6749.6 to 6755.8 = 6.37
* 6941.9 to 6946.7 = 6.3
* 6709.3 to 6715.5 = 7.39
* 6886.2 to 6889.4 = 6.36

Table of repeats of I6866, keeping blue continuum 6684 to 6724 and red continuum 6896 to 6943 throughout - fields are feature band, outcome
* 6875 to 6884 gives 0.08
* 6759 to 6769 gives 0.15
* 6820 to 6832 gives 0.09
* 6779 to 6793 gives -0.10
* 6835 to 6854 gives 0.14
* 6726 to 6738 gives -0.12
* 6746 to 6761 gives 0.13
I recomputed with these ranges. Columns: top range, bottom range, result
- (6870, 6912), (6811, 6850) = 1.08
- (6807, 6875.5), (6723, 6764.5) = 0.95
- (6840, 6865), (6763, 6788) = 0.96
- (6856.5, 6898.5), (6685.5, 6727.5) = 0.93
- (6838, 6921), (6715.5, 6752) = 0.93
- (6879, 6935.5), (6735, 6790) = 1.05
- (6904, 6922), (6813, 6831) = 1.10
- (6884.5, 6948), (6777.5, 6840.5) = 1.06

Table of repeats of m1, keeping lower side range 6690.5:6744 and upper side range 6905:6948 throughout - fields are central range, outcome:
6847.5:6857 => 0.8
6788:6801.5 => 0.1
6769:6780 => 0.7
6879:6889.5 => 0.7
